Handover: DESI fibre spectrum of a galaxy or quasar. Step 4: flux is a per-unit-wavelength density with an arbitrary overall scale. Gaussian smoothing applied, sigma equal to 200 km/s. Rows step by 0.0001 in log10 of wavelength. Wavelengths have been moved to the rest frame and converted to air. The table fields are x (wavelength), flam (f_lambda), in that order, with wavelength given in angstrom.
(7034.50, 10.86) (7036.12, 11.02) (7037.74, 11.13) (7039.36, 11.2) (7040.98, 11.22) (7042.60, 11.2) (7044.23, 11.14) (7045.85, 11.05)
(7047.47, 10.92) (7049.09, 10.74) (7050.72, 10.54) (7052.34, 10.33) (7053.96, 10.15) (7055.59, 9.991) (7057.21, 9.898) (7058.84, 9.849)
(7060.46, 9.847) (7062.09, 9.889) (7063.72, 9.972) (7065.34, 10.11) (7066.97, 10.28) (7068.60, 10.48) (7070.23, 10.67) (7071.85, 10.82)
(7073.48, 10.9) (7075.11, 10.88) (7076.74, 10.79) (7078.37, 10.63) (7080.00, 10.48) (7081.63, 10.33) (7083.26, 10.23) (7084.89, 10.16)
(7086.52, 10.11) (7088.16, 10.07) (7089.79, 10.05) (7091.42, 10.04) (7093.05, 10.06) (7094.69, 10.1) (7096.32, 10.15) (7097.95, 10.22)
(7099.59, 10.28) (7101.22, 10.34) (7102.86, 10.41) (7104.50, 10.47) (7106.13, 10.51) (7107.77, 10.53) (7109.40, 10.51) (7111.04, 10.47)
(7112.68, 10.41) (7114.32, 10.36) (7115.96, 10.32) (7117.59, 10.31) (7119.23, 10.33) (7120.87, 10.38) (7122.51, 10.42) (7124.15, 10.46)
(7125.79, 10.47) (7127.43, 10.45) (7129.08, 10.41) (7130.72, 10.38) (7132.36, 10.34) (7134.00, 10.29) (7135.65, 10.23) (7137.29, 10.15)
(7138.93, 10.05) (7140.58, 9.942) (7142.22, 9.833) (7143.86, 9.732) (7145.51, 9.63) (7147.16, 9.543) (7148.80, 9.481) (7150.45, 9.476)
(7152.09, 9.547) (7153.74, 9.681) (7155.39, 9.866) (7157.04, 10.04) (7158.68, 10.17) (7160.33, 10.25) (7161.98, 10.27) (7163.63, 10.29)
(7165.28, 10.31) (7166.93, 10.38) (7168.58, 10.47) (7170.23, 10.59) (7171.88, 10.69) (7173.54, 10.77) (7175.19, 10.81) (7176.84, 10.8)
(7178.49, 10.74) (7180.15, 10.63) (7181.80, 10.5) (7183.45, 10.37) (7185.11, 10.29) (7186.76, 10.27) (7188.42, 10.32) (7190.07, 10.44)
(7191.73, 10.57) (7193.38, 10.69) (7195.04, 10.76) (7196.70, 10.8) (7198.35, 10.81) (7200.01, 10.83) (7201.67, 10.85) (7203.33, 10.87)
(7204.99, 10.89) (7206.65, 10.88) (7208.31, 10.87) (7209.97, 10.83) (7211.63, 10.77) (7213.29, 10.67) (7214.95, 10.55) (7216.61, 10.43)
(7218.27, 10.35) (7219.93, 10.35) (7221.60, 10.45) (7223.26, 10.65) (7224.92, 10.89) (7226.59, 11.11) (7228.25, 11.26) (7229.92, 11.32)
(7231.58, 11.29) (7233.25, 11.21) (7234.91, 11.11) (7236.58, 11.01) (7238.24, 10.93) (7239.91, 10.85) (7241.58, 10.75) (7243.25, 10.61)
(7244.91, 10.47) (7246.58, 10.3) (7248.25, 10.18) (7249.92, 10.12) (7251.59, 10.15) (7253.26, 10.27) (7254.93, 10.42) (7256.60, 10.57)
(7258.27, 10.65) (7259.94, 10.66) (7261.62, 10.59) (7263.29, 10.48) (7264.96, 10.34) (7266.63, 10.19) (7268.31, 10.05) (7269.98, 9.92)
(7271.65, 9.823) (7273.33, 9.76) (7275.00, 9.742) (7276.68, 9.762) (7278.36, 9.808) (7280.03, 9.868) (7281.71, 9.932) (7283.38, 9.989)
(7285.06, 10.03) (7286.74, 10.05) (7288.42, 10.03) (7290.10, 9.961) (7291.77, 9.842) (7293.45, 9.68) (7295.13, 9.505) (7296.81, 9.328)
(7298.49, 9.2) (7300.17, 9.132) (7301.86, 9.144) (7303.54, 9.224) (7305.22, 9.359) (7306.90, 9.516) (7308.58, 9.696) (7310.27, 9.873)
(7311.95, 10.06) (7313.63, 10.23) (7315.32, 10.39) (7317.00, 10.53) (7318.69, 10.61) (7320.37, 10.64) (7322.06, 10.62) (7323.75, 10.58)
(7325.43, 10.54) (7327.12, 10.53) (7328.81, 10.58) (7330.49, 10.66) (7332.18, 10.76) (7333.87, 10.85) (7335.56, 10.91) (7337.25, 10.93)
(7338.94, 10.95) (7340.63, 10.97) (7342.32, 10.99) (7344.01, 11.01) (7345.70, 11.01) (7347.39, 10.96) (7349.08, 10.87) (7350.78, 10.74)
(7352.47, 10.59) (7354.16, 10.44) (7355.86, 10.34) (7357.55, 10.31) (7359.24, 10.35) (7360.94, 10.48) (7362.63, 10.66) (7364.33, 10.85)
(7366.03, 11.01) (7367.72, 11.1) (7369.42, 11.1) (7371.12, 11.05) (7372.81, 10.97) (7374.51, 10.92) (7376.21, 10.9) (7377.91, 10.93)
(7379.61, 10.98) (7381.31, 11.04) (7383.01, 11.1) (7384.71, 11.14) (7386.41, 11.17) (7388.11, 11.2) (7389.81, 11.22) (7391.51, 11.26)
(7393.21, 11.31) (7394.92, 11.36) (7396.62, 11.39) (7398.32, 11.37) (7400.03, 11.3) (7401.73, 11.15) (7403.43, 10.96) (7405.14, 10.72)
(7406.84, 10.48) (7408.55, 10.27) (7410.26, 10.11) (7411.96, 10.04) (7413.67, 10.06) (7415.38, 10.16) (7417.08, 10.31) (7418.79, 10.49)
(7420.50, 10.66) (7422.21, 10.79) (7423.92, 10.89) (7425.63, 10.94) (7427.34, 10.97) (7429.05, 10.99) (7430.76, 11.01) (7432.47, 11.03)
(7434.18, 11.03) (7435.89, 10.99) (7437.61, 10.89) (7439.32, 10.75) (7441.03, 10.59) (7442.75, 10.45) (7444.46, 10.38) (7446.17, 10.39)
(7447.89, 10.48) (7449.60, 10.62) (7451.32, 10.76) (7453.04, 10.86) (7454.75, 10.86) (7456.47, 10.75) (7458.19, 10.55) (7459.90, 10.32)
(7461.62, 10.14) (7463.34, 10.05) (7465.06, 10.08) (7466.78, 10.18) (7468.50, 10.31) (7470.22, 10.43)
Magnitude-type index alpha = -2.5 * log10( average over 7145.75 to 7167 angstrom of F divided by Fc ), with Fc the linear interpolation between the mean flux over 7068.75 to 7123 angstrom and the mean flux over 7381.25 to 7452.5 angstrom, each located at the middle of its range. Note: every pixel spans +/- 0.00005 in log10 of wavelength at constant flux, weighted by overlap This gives 0.06 mag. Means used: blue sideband 10.4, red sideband 10.8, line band 9.92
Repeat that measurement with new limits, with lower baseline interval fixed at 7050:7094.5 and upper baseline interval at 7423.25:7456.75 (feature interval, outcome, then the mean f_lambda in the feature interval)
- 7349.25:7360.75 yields 0.019 mag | 10.5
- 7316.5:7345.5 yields -0.012 mag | 10.8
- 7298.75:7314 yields 0.113 mag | 9.55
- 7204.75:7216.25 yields -0.030 mag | 10.8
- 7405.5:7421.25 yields 0.046 mag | 10.3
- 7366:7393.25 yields -0.038 mag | 11.1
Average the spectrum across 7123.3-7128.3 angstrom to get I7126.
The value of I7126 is 10.4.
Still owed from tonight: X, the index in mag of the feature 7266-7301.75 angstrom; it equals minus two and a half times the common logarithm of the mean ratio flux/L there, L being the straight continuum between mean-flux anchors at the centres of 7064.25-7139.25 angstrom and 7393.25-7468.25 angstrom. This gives 0.08 mag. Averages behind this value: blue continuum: 10.4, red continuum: 10.7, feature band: 9.77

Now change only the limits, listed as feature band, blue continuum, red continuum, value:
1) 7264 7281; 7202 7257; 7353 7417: 0.09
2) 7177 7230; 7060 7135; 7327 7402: -0.01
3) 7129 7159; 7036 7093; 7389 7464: 0.06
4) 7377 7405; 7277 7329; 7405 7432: -0.08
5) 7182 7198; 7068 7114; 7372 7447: 0.00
